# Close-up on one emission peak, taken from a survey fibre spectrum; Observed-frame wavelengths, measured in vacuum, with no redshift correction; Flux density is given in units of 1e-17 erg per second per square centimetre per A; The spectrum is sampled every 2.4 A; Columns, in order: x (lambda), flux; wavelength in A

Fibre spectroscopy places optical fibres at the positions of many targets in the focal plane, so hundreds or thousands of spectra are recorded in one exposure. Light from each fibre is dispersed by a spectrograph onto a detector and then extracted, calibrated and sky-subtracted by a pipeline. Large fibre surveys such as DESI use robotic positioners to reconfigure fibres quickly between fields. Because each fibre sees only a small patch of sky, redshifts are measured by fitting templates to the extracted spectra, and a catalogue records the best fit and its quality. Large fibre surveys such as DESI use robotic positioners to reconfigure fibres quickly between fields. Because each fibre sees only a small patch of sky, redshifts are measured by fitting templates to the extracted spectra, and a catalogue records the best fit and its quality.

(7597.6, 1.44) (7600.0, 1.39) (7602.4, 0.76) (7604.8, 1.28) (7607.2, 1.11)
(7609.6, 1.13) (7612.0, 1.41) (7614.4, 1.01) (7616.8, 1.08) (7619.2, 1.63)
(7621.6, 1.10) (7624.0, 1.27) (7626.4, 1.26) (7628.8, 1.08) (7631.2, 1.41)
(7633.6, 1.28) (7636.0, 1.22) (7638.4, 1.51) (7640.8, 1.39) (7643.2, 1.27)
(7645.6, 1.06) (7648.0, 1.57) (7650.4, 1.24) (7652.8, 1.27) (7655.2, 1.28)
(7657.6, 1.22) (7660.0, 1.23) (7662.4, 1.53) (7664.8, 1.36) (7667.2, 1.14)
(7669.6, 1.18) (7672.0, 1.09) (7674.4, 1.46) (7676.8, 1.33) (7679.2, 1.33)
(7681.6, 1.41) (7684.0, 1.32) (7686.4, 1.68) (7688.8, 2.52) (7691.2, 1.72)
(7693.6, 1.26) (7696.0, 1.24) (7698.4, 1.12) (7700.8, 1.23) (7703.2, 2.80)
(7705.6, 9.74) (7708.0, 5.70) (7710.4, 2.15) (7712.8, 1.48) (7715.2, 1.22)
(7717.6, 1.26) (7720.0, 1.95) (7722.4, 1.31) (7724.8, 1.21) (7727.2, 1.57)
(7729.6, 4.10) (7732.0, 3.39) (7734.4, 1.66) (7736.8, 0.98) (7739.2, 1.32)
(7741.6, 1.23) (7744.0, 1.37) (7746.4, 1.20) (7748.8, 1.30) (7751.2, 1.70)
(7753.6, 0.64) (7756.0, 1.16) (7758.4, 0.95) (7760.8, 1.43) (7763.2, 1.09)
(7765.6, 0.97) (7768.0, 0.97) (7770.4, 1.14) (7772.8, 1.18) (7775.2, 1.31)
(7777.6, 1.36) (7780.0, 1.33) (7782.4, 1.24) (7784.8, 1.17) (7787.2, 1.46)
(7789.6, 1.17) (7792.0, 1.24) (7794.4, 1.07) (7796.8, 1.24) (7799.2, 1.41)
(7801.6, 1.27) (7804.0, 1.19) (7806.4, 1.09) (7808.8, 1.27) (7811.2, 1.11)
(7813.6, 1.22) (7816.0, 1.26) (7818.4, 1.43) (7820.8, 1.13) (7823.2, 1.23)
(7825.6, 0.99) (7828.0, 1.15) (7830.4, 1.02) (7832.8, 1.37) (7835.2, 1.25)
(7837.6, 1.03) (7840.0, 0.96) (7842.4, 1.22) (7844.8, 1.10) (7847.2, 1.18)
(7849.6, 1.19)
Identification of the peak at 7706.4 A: Halpha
